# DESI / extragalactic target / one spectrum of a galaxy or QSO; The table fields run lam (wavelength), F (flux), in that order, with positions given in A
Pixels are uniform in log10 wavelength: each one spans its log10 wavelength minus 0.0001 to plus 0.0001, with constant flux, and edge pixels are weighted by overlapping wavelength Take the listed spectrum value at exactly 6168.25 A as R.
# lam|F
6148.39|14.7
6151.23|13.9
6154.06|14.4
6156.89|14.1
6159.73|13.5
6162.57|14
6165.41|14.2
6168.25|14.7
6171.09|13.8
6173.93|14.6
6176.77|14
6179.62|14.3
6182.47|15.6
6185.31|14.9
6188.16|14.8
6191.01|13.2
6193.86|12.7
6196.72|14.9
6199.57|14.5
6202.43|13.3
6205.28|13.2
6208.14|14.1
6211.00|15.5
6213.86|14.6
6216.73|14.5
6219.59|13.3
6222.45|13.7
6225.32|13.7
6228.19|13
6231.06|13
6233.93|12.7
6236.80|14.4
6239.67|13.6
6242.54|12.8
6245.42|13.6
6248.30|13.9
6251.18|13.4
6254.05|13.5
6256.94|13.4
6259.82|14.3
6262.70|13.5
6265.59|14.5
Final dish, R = 14.7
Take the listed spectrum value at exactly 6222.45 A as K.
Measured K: 13.7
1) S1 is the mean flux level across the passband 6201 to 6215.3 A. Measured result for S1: 14.1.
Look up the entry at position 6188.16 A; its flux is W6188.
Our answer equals 14.8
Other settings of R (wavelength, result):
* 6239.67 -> 13.6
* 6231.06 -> 13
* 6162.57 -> 14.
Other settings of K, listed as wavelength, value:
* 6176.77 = 14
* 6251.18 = 13.4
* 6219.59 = 13.3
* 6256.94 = 13.4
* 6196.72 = 14.9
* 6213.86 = 14.6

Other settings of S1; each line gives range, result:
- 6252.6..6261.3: 13.7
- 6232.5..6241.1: 13.6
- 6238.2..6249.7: 13.5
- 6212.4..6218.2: 14.5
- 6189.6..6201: 13.8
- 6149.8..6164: 14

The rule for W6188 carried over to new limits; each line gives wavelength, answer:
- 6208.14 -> 14.1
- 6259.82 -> 14.3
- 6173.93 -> 14.6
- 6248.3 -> 13.9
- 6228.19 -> 13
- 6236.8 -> 14.4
